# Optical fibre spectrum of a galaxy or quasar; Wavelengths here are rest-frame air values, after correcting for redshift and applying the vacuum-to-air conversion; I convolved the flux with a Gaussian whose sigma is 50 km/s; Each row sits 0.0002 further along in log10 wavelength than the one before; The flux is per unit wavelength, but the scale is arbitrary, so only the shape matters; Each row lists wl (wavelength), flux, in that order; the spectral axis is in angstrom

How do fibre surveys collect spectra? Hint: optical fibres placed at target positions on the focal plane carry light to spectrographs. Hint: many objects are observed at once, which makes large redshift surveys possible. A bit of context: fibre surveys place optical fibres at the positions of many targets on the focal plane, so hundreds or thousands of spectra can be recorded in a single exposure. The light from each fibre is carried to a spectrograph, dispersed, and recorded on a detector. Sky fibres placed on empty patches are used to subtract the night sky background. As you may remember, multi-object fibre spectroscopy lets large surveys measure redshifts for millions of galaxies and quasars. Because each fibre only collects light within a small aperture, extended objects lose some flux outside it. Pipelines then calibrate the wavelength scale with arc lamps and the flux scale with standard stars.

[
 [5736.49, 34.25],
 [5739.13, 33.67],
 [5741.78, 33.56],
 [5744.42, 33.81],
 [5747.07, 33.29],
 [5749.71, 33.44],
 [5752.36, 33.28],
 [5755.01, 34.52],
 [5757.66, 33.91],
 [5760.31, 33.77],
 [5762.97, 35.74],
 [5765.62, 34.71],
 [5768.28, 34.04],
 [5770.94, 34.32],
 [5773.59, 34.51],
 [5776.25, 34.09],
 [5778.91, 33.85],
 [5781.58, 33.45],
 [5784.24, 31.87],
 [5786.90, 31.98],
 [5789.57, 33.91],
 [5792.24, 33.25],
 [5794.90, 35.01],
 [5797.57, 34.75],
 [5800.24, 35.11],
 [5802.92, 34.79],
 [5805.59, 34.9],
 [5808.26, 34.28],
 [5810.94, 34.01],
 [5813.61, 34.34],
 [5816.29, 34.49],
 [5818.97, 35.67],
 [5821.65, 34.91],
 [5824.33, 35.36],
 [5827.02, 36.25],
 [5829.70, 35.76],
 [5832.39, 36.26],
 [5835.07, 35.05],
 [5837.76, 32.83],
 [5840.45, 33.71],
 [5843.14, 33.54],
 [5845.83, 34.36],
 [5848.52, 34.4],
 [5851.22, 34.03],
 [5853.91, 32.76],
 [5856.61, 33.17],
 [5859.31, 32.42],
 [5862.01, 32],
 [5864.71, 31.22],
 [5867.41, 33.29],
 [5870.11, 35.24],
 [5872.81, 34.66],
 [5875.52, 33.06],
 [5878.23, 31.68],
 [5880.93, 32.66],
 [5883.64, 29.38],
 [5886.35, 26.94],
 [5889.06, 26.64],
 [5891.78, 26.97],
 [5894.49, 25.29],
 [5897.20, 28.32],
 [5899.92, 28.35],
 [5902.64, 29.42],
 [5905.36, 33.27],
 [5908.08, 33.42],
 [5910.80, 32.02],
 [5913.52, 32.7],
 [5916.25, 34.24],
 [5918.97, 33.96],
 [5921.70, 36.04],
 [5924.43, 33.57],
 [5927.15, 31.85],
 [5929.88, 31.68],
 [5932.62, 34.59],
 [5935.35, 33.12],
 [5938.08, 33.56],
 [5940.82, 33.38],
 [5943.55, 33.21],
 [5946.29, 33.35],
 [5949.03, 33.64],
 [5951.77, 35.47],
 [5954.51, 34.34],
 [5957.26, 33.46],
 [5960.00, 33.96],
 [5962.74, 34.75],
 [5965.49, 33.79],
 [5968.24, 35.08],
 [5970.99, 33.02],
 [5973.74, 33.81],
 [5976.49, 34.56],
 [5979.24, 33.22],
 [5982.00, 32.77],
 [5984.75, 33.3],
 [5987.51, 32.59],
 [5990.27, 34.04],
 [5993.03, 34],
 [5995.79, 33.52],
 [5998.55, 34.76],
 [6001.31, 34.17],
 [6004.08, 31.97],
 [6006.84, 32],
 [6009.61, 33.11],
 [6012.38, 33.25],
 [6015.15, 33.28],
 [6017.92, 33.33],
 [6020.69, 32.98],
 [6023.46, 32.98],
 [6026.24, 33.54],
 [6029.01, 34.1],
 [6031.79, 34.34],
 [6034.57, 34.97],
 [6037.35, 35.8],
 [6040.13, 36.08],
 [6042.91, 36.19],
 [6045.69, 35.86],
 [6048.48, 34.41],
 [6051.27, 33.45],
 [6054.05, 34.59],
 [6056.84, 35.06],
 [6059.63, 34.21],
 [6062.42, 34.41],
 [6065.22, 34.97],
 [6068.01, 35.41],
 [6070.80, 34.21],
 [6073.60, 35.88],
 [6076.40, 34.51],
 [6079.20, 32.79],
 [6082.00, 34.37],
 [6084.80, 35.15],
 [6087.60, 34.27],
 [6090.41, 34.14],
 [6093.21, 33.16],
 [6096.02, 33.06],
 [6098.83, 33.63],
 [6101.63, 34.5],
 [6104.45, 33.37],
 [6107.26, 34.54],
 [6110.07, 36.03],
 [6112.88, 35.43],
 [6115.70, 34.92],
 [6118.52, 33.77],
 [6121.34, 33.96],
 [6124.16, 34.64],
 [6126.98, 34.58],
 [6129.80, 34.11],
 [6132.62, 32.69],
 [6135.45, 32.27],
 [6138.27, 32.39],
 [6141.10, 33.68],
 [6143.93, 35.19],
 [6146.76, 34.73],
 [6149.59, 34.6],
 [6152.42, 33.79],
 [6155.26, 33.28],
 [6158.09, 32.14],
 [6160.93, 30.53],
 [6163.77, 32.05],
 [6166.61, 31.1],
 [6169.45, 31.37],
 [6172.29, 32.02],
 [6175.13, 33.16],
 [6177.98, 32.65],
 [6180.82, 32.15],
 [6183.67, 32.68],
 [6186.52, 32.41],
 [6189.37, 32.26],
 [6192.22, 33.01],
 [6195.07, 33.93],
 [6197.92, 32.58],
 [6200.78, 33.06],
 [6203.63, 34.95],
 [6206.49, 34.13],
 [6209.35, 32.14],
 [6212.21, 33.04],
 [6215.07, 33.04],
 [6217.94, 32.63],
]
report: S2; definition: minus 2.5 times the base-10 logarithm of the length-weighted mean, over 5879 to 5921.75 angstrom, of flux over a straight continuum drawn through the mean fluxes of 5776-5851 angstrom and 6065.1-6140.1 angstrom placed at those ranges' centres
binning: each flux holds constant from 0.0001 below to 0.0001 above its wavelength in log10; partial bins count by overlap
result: 0.13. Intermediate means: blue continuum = 34.4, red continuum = 34.2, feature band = 30.5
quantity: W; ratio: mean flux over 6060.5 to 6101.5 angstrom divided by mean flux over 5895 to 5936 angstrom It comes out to 1.06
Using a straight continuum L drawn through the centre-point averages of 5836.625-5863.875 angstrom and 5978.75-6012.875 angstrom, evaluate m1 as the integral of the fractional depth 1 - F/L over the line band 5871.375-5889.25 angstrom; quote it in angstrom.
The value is 1.2 angstrom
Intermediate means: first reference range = 33.3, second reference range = 33.3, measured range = 31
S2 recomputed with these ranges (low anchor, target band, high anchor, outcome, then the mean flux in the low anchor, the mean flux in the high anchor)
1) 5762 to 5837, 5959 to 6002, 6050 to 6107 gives 0.02 mag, 34.5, 34.3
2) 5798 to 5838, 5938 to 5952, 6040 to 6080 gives 0.04 mag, 35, 34.8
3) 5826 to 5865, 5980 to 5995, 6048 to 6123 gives 0.03 mag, 33.9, 34.4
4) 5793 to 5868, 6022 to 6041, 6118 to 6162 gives -0.02 mag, 34.2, 33.5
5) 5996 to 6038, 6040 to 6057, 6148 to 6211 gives -0.05 mag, 33.6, 32.7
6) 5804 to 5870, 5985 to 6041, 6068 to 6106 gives 0.01 mag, 34.1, 34.1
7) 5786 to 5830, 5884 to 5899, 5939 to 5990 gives 0.25 mag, 34.6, 33.8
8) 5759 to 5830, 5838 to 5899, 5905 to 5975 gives 0.08 mag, 34.4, 33.7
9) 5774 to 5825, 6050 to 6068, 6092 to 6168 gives -0.02 mag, 34.2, 33.6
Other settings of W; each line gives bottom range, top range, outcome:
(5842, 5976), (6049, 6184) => 1.04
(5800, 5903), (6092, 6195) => 1.02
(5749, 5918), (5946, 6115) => 1.03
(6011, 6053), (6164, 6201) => 0.95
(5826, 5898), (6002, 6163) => 1.05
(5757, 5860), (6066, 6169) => 0.99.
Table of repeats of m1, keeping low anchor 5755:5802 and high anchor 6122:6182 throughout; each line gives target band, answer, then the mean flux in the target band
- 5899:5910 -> 0.79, 31.3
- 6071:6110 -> -1.16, 34.2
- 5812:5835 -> -0.97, 35.4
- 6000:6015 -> 0.22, 32.9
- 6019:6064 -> -1.67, 34.6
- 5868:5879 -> 0.01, 33.7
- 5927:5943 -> 0.23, 33.1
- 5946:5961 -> -0.24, 34.1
